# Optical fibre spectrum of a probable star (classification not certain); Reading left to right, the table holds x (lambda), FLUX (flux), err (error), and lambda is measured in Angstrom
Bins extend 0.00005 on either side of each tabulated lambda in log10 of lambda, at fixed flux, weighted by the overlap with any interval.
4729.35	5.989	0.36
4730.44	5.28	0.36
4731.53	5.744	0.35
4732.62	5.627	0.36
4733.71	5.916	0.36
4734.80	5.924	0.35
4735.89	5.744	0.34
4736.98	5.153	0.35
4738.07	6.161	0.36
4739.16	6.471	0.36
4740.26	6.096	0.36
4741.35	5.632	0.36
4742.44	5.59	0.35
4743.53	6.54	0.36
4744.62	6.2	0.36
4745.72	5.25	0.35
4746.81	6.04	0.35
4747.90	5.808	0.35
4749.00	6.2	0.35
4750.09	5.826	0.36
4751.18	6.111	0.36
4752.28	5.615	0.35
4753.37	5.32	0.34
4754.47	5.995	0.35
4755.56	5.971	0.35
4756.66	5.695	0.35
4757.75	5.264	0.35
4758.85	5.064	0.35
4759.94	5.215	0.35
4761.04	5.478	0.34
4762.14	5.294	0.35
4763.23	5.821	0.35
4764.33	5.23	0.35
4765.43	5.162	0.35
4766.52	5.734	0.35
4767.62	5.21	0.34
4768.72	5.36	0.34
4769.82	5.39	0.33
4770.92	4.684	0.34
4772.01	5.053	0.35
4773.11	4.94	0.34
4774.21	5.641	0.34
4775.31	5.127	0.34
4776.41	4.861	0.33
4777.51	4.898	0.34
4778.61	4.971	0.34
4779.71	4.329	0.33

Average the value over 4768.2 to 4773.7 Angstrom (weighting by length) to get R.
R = 5.09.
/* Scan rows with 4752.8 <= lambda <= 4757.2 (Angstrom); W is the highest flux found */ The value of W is 5.995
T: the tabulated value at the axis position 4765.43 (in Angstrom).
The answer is 5.162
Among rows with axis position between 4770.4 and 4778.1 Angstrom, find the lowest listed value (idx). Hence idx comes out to 4.684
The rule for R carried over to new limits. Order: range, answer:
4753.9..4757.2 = 5.87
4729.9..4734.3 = 5.64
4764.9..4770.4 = 5.37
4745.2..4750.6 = 5.83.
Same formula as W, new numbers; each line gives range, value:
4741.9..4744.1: 6.54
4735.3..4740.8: 6.471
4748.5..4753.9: 6.2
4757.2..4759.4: 5.264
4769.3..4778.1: 5.641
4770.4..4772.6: 5.053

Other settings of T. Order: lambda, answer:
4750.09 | 5.826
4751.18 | 6.111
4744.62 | 6.2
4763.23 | 5.821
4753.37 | 5.32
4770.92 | 4.684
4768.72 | 5.36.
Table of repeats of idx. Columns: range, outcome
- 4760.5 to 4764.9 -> 5.23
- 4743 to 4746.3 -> 5.25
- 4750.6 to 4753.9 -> 5.32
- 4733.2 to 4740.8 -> 5.153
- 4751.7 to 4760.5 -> 5.064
